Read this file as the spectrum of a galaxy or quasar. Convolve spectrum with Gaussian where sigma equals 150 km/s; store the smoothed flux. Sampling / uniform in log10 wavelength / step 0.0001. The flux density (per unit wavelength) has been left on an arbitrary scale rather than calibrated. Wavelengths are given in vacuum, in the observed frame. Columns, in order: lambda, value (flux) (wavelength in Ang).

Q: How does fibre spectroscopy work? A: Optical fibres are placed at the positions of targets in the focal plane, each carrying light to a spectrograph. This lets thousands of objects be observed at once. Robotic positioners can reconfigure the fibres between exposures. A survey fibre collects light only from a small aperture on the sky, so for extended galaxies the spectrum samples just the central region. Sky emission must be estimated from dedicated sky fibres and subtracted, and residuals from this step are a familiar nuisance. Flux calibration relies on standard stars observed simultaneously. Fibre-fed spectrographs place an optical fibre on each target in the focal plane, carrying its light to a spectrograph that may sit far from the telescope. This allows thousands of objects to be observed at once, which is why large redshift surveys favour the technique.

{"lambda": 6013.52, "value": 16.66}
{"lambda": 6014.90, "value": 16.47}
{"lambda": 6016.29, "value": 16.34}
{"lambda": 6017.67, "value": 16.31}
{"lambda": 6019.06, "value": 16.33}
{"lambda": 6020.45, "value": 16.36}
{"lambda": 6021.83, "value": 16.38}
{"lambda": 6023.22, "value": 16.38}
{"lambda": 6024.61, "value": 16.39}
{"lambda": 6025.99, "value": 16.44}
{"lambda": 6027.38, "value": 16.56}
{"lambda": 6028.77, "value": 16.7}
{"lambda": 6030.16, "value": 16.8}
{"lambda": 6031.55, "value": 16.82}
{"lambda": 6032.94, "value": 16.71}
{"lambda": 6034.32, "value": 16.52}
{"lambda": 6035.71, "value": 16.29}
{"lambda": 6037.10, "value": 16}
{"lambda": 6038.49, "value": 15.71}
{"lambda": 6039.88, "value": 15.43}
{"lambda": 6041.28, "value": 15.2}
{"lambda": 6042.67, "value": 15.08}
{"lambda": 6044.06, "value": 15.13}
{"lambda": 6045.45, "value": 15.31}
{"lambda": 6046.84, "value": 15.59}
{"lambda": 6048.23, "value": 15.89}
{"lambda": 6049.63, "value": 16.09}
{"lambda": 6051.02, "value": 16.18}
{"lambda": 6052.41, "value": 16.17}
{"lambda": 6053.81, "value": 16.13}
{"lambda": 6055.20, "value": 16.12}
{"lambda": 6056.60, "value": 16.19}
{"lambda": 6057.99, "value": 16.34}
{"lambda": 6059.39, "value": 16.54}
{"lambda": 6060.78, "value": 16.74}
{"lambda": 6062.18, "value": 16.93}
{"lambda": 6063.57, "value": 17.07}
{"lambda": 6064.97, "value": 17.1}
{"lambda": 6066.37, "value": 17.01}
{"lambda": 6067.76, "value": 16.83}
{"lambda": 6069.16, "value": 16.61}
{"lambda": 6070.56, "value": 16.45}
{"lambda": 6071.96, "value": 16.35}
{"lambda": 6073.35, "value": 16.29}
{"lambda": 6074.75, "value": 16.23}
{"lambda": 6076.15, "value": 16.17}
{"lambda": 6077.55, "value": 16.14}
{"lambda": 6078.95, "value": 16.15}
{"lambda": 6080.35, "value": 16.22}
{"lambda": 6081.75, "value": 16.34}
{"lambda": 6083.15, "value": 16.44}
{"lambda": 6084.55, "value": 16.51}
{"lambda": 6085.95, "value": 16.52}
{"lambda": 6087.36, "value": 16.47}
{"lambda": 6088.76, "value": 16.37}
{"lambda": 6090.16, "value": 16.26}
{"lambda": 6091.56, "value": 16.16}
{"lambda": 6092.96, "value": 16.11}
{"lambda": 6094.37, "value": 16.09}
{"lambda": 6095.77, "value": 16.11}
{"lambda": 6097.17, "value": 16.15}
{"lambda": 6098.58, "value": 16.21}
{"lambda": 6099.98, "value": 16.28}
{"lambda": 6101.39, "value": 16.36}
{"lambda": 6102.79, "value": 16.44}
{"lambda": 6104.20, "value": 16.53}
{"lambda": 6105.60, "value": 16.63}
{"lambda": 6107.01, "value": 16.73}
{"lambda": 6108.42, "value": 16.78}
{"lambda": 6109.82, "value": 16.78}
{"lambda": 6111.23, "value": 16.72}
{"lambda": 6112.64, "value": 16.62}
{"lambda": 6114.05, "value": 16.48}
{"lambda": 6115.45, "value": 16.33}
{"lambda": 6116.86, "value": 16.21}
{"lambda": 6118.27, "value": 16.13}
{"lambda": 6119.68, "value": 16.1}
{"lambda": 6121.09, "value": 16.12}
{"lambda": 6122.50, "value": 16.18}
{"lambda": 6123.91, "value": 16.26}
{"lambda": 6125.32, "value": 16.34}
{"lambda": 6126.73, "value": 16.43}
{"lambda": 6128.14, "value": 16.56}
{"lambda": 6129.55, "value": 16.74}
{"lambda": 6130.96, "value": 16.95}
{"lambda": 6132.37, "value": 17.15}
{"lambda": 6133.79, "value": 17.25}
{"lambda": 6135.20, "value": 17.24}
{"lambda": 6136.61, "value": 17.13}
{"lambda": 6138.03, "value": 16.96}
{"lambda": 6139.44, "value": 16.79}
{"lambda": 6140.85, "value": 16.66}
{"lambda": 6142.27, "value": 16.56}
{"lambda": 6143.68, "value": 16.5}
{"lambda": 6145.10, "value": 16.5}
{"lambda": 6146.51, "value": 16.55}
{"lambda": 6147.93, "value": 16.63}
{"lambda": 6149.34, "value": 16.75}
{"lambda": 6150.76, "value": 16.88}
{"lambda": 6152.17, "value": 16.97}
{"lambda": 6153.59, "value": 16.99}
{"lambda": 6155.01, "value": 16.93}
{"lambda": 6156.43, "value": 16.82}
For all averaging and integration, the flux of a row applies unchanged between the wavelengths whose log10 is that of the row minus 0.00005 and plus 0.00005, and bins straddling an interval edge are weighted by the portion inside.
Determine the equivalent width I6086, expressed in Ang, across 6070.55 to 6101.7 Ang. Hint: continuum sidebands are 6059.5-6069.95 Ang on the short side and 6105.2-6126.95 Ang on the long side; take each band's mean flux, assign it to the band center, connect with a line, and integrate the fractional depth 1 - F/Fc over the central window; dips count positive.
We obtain 0.8 Ang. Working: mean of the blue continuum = 16.9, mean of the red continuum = 16.4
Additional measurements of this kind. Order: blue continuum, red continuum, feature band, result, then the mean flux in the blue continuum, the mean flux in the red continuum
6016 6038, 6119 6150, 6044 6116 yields 0.8 Ang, 16.5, 16.7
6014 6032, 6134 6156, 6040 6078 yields 0.8 Ang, 16.5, 16.8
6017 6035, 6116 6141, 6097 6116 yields 0.1 Ang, 16.5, 16.6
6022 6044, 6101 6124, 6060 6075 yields -0.4 Ang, 16.2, 16.4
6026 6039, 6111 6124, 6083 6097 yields 0.1 Ang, 16.5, 16.3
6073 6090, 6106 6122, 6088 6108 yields 0.1 Ang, 16.3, 16.4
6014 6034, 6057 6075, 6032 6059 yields 1.1 Ang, 16.5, 16.7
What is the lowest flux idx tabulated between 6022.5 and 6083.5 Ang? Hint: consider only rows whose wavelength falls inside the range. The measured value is 15.08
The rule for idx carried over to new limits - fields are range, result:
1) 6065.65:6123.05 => 16.09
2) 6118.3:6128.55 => 16.1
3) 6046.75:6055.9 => 15.59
